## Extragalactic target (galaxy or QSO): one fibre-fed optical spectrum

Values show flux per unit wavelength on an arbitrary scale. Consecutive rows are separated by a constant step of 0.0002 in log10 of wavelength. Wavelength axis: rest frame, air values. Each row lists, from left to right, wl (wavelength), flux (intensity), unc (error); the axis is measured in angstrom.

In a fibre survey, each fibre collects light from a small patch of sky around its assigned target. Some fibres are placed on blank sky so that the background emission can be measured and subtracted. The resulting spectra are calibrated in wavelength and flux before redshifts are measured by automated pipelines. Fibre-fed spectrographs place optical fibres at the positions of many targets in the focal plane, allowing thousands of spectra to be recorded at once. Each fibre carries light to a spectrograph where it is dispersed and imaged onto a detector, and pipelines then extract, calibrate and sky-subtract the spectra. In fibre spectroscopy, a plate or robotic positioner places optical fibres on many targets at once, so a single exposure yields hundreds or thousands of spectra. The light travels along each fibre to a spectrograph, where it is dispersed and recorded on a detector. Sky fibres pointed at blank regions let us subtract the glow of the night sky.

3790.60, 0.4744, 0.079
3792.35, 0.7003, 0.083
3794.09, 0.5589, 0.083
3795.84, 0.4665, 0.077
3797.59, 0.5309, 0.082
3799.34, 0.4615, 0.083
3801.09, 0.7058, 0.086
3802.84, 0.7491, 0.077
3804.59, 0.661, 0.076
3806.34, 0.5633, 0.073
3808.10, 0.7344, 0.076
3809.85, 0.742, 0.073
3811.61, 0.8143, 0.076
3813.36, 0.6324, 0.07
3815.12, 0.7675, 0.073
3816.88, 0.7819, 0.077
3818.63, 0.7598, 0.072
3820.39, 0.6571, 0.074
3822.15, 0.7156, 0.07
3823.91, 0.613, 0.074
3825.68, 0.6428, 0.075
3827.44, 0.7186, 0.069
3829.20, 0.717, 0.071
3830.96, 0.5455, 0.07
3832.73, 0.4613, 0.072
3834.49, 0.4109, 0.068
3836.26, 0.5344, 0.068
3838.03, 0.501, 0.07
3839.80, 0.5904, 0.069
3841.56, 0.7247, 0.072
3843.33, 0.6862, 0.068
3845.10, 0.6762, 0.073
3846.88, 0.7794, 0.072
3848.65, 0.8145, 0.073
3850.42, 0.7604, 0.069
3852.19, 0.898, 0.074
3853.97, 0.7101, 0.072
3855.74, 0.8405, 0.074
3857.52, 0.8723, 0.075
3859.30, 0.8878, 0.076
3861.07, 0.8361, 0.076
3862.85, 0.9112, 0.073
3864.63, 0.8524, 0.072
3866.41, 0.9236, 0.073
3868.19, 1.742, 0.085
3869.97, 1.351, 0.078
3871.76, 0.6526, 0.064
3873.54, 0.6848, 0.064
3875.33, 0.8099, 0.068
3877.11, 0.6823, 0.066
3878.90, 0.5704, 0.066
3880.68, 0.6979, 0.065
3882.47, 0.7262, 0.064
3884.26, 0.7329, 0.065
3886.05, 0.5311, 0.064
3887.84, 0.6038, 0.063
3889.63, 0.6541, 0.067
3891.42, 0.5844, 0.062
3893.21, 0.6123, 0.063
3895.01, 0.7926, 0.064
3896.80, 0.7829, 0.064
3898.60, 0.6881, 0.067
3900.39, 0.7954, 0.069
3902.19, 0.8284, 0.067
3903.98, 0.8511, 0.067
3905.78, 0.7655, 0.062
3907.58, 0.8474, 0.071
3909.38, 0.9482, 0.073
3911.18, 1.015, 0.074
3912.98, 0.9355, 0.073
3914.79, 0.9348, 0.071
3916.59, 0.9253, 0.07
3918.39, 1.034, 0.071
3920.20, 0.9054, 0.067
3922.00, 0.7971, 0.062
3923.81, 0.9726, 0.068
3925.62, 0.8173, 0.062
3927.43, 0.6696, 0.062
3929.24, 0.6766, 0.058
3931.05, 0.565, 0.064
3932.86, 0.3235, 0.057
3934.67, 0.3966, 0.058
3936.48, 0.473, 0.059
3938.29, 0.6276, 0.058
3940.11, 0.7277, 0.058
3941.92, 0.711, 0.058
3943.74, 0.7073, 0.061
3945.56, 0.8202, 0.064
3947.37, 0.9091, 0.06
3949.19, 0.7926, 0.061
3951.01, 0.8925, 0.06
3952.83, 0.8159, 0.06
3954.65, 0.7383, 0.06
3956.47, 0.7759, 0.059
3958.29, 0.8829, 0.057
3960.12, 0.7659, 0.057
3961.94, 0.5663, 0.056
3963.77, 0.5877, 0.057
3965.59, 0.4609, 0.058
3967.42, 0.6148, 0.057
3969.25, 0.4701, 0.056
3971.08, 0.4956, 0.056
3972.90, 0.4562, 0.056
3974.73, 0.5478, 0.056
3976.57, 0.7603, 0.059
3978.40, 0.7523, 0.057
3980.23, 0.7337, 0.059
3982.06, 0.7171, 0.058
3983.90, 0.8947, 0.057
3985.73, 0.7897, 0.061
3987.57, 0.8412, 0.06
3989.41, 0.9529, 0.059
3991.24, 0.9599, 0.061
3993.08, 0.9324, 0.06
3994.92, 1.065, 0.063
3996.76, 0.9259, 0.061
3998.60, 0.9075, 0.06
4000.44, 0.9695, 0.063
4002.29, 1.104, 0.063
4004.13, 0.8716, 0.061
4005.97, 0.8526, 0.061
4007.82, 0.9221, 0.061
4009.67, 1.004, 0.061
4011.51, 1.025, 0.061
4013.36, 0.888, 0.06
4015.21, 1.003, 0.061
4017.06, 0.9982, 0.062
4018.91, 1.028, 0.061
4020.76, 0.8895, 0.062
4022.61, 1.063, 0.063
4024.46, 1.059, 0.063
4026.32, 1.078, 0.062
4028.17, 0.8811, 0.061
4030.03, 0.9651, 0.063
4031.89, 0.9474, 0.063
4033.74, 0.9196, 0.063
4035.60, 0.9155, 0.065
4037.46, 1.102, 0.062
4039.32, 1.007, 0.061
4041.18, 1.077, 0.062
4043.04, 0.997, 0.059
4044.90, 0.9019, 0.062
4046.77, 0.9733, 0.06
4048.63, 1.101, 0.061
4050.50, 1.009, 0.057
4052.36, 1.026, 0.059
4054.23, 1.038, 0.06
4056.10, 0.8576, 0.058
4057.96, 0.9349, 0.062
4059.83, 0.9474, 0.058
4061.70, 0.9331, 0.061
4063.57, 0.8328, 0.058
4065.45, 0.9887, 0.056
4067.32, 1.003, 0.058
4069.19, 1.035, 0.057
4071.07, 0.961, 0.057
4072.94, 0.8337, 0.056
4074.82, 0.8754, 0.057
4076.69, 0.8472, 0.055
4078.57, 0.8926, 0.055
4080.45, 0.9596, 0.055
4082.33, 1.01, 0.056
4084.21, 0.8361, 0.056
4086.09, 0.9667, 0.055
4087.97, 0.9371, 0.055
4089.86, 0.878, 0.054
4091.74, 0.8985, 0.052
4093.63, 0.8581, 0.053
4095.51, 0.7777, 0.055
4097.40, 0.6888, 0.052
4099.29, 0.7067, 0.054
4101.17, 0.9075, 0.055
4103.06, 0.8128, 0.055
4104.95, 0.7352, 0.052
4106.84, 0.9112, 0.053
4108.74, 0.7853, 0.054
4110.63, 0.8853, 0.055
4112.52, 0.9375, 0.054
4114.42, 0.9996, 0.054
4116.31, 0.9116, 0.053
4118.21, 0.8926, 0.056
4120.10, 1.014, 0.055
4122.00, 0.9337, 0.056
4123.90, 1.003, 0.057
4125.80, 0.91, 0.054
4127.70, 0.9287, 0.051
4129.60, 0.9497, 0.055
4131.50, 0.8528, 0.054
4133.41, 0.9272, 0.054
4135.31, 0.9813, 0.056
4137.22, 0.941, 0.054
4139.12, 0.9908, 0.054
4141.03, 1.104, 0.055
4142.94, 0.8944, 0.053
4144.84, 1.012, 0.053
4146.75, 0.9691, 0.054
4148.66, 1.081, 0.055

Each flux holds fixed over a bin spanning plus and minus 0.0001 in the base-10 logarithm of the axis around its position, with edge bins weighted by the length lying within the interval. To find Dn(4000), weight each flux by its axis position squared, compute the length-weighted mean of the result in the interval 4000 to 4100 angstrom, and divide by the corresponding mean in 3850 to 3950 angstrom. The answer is 1.29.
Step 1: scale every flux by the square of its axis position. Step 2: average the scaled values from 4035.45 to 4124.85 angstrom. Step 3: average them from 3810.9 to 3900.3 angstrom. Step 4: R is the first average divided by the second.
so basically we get 1.40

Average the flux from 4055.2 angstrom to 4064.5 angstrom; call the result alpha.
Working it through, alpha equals 0.902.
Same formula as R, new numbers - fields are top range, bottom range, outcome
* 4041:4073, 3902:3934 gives 1.27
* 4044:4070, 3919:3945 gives 1.53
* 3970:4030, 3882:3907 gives 1.31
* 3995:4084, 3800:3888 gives 1.44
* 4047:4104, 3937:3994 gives 1.32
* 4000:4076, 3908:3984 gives 1.40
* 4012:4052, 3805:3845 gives 1.69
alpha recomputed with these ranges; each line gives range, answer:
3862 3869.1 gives 1.11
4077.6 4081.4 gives 0.925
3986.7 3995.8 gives 0.951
